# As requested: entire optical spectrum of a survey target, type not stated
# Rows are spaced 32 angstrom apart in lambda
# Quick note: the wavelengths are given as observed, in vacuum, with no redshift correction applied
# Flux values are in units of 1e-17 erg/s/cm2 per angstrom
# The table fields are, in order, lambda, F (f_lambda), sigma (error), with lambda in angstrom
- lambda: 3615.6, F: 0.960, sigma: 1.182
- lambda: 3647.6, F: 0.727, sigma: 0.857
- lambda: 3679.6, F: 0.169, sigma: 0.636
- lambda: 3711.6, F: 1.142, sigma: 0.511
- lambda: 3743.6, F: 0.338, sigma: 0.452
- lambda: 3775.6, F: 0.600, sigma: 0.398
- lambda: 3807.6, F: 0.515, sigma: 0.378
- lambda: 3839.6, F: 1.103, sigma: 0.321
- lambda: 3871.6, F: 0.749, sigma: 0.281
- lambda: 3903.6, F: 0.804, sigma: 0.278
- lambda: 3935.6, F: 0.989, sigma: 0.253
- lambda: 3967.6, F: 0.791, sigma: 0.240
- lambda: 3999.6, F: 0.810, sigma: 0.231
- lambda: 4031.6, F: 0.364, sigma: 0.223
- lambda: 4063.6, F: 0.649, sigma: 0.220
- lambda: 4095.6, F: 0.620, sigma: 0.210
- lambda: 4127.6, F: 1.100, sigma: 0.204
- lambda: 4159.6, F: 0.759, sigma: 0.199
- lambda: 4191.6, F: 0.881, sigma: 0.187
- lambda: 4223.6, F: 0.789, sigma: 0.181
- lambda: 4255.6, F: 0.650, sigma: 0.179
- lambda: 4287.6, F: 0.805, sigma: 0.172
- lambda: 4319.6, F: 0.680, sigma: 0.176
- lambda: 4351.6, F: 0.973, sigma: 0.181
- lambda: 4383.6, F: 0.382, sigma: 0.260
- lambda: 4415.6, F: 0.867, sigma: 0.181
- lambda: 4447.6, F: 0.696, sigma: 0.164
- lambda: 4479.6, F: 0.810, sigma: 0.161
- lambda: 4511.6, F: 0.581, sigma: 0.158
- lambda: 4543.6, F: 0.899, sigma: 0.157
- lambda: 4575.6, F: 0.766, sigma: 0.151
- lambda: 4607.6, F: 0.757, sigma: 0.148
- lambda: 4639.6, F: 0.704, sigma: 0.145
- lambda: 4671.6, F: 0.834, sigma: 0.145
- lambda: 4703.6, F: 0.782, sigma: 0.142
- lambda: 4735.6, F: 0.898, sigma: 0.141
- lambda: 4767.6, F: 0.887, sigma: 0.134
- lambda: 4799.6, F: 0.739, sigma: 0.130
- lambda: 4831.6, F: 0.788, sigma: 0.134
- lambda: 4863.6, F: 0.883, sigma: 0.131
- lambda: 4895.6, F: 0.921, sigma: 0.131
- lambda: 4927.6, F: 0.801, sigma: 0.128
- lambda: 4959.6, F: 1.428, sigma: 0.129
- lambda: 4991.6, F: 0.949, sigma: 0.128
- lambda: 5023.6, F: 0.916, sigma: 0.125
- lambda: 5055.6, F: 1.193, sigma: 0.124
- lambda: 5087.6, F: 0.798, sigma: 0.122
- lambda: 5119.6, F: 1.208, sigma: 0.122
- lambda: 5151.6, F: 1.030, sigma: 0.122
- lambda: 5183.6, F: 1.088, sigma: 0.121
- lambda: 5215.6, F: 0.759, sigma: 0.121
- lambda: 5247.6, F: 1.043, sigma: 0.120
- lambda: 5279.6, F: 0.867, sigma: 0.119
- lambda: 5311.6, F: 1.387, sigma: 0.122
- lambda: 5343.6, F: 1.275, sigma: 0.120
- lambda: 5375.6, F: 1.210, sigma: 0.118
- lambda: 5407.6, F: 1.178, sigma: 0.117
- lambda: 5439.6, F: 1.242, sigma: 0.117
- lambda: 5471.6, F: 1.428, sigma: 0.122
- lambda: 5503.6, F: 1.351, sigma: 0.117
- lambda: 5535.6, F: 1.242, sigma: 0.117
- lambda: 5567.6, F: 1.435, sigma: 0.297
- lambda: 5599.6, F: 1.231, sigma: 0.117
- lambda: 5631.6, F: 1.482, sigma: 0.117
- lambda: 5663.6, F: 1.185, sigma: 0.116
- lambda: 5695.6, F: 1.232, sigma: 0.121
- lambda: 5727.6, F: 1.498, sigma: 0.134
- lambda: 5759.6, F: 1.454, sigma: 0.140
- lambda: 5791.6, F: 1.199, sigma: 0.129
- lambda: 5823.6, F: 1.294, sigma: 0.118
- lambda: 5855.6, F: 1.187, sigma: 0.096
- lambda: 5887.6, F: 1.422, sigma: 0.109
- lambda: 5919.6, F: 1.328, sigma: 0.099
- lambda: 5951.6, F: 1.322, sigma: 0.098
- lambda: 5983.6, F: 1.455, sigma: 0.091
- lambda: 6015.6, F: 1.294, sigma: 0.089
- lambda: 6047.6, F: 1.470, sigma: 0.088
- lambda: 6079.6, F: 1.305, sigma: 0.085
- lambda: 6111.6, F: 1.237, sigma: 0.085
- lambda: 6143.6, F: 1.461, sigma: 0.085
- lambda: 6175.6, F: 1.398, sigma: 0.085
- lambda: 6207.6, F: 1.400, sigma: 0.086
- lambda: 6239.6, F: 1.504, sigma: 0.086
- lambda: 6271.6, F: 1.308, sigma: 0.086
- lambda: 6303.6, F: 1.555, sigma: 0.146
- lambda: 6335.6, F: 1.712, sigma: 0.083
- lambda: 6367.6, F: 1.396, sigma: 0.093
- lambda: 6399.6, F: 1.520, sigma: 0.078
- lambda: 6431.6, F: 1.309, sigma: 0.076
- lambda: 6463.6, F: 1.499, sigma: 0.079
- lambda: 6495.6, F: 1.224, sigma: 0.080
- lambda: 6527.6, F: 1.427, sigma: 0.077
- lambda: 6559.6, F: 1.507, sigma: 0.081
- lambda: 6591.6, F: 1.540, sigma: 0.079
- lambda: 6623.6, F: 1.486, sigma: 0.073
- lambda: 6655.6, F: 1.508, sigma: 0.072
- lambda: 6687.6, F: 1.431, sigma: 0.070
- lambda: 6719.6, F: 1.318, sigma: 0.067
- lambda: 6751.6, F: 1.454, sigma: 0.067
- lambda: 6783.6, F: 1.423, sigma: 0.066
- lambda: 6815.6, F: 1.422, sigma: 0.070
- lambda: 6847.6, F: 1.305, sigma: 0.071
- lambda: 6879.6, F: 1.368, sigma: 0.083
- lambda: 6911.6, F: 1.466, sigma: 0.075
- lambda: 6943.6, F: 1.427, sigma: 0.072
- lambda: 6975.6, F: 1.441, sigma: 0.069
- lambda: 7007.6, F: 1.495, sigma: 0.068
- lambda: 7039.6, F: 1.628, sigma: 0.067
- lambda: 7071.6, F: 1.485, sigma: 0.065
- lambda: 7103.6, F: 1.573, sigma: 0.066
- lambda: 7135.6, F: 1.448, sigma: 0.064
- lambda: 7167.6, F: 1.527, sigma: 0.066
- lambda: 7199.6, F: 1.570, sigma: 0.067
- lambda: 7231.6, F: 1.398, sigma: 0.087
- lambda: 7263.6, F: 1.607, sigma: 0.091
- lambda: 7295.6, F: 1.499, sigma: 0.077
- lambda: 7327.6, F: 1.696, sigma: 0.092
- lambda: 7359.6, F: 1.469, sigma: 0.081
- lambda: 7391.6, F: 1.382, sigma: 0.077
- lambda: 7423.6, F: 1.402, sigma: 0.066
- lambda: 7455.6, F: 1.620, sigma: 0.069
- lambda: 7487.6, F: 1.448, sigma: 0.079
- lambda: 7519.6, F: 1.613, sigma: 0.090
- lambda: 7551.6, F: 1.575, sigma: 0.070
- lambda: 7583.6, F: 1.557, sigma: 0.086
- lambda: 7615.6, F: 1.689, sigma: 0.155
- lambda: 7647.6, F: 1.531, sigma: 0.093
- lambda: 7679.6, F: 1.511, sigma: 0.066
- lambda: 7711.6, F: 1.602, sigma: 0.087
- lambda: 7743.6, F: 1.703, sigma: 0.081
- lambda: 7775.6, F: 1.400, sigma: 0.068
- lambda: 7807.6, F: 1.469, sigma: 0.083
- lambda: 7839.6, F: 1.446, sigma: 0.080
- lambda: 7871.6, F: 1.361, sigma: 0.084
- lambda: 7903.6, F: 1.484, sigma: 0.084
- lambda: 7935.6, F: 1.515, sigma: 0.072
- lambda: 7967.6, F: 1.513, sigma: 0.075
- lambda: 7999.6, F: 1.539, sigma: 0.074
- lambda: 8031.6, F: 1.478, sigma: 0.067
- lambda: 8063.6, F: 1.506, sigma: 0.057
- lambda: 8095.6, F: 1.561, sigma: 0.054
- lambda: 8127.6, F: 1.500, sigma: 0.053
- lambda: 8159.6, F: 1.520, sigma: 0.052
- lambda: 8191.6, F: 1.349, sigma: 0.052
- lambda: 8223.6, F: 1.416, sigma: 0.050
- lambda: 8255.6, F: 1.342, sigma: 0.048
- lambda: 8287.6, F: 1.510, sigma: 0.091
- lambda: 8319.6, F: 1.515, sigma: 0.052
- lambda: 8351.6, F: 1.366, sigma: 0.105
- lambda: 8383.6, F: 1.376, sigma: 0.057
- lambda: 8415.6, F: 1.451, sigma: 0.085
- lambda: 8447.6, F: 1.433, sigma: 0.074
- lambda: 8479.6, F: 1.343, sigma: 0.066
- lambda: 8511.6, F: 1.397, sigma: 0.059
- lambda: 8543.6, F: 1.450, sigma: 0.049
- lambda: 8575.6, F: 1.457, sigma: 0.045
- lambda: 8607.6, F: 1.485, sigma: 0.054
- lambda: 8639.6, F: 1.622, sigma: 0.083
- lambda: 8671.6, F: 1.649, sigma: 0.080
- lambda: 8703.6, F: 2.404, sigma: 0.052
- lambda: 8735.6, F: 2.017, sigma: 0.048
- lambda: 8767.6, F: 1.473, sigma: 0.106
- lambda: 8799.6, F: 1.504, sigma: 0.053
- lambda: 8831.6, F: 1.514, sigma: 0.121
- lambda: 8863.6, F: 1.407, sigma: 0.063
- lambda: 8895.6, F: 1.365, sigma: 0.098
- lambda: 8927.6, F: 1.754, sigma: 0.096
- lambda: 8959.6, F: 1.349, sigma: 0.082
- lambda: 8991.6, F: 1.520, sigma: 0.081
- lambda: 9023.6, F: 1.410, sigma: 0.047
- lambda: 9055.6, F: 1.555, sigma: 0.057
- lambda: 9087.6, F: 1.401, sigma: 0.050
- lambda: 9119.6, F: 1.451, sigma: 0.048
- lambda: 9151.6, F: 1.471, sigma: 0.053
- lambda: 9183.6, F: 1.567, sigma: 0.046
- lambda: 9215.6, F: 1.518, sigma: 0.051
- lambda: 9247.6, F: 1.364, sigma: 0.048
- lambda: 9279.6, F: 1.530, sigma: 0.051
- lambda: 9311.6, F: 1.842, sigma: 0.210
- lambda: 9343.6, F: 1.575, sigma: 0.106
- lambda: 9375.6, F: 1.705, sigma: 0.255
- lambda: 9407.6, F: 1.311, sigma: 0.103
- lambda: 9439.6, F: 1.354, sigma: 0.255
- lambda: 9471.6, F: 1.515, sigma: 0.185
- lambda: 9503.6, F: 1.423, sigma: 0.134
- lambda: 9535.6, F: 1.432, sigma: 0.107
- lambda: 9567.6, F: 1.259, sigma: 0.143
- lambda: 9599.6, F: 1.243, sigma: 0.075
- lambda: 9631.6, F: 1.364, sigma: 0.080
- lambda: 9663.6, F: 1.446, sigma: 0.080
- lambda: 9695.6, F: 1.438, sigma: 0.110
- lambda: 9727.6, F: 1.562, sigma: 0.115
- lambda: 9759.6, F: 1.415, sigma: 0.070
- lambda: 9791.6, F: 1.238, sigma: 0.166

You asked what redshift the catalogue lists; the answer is 0.327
